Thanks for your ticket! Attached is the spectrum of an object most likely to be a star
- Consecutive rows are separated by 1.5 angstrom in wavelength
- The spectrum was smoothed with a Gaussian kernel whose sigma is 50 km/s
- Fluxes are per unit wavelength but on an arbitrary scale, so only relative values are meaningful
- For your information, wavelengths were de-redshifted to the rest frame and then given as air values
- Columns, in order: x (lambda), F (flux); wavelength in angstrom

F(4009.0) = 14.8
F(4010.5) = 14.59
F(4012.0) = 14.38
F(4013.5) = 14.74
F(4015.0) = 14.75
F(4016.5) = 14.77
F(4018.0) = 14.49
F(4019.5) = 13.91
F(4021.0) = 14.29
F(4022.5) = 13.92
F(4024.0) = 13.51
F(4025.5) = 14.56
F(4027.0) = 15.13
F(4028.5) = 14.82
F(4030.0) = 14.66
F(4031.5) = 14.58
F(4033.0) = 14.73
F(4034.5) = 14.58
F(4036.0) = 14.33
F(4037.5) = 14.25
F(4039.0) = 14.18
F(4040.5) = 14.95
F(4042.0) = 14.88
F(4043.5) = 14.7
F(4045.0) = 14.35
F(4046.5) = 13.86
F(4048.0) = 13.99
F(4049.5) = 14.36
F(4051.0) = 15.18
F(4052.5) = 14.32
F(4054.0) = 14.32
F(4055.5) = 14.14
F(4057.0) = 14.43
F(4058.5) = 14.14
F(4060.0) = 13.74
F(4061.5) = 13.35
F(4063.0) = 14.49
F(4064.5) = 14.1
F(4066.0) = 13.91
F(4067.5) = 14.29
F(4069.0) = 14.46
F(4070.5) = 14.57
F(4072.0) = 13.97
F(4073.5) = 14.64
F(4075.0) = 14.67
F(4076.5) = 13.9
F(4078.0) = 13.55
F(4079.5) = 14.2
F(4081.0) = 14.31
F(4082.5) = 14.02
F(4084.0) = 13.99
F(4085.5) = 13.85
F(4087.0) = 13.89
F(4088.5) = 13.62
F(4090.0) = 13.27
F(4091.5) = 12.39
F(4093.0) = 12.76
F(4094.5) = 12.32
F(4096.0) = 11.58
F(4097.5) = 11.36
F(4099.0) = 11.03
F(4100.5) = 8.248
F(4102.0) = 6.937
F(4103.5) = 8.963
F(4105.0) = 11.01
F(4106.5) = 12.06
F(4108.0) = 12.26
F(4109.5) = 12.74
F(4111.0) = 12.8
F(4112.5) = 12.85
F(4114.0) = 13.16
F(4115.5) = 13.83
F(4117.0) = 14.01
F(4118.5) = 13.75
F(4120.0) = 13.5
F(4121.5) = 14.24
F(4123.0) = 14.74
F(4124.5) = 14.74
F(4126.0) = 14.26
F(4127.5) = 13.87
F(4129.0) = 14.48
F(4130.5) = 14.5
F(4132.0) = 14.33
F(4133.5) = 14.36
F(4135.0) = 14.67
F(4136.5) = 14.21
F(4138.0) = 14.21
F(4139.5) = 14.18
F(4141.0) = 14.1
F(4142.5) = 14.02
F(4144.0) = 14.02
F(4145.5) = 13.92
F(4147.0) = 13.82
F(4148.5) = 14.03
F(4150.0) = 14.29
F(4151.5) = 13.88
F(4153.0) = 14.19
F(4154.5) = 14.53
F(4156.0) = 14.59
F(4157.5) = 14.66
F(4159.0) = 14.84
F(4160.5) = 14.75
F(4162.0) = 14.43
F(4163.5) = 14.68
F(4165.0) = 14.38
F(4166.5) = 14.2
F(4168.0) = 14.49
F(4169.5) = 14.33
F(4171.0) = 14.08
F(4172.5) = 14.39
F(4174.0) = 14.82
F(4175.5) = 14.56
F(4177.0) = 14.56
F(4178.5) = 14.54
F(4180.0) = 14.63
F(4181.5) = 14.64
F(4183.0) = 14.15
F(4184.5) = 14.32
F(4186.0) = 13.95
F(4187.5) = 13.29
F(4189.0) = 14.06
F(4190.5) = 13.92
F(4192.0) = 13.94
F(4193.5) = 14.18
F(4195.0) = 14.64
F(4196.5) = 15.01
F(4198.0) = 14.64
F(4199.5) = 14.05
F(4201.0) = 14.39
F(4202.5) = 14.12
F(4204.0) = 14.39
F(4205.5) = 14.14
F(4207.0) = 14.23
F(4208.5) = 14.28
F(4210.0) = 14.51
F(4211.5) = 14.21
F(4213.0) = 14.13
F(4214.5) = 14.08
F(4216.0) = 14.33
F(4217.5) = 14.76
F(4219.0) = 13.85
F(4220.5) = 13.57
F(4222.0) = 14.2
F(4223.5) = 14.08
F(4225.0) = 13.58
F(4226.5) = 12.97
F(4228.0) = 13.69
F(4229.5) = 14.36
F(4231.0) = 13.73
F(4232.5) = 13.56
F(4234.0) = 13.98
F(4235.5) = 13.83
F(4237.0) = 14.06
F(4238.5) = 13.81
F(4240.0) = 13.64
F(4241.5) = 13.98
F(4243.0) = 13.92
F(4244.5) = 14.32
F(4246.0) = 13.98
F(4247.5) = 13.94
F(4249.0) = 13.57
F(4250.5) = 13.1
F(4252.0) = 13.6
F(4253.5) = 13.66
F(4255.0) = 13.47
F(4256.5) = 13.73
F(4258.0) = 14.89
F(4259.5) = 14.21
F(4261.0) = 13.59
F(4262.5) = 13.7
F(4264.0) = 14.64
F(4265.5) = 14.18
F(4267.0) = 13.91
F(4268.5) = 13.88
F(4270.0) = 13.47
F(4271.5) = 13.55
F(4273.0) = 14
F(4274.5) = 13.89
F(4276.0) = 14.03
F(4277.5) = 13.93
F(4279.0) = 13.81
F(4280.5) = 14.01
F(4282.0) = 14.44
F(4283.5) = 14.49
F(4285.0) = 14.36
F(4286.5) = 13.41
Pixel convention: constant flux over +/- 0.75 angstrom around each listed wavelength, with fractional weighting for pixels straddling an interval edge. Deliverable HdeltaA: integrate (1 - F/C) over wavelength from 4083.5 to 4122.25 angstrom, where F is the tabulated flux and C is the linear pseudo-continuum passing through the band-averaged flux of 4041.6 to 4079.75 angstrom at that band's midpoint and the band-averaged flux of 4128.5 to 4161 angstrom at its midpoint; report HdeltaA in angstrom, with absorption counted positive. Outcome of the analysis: 5.31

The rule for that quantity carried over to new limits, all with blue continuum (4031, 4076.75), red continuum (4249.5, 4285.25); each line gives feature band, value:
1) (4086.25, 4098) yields 1.3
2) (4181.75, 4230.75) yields -0.3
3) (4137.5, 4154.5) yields 0.1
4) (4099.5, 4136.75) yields 3.3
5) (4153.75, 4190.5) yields -0.8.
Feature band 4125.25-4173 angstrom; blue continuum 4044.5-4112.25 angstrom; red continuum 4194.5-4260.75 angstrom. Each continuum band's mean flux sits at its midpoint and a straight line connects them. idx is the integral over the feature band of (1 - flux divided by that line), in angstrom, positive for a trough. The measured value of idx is -2.5 angstrom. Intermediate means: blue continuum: 13.2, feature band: 14.3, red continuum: 14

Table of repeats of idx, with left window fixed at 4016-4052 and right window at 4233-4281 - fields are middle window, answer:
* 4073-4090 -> 0.38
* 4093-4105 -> 3.36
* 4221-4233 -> 0.16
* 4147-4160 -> -0.19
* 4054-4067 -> 0.30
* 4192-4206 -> -0.34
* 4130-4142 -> -0.10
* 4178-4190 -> -0.10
